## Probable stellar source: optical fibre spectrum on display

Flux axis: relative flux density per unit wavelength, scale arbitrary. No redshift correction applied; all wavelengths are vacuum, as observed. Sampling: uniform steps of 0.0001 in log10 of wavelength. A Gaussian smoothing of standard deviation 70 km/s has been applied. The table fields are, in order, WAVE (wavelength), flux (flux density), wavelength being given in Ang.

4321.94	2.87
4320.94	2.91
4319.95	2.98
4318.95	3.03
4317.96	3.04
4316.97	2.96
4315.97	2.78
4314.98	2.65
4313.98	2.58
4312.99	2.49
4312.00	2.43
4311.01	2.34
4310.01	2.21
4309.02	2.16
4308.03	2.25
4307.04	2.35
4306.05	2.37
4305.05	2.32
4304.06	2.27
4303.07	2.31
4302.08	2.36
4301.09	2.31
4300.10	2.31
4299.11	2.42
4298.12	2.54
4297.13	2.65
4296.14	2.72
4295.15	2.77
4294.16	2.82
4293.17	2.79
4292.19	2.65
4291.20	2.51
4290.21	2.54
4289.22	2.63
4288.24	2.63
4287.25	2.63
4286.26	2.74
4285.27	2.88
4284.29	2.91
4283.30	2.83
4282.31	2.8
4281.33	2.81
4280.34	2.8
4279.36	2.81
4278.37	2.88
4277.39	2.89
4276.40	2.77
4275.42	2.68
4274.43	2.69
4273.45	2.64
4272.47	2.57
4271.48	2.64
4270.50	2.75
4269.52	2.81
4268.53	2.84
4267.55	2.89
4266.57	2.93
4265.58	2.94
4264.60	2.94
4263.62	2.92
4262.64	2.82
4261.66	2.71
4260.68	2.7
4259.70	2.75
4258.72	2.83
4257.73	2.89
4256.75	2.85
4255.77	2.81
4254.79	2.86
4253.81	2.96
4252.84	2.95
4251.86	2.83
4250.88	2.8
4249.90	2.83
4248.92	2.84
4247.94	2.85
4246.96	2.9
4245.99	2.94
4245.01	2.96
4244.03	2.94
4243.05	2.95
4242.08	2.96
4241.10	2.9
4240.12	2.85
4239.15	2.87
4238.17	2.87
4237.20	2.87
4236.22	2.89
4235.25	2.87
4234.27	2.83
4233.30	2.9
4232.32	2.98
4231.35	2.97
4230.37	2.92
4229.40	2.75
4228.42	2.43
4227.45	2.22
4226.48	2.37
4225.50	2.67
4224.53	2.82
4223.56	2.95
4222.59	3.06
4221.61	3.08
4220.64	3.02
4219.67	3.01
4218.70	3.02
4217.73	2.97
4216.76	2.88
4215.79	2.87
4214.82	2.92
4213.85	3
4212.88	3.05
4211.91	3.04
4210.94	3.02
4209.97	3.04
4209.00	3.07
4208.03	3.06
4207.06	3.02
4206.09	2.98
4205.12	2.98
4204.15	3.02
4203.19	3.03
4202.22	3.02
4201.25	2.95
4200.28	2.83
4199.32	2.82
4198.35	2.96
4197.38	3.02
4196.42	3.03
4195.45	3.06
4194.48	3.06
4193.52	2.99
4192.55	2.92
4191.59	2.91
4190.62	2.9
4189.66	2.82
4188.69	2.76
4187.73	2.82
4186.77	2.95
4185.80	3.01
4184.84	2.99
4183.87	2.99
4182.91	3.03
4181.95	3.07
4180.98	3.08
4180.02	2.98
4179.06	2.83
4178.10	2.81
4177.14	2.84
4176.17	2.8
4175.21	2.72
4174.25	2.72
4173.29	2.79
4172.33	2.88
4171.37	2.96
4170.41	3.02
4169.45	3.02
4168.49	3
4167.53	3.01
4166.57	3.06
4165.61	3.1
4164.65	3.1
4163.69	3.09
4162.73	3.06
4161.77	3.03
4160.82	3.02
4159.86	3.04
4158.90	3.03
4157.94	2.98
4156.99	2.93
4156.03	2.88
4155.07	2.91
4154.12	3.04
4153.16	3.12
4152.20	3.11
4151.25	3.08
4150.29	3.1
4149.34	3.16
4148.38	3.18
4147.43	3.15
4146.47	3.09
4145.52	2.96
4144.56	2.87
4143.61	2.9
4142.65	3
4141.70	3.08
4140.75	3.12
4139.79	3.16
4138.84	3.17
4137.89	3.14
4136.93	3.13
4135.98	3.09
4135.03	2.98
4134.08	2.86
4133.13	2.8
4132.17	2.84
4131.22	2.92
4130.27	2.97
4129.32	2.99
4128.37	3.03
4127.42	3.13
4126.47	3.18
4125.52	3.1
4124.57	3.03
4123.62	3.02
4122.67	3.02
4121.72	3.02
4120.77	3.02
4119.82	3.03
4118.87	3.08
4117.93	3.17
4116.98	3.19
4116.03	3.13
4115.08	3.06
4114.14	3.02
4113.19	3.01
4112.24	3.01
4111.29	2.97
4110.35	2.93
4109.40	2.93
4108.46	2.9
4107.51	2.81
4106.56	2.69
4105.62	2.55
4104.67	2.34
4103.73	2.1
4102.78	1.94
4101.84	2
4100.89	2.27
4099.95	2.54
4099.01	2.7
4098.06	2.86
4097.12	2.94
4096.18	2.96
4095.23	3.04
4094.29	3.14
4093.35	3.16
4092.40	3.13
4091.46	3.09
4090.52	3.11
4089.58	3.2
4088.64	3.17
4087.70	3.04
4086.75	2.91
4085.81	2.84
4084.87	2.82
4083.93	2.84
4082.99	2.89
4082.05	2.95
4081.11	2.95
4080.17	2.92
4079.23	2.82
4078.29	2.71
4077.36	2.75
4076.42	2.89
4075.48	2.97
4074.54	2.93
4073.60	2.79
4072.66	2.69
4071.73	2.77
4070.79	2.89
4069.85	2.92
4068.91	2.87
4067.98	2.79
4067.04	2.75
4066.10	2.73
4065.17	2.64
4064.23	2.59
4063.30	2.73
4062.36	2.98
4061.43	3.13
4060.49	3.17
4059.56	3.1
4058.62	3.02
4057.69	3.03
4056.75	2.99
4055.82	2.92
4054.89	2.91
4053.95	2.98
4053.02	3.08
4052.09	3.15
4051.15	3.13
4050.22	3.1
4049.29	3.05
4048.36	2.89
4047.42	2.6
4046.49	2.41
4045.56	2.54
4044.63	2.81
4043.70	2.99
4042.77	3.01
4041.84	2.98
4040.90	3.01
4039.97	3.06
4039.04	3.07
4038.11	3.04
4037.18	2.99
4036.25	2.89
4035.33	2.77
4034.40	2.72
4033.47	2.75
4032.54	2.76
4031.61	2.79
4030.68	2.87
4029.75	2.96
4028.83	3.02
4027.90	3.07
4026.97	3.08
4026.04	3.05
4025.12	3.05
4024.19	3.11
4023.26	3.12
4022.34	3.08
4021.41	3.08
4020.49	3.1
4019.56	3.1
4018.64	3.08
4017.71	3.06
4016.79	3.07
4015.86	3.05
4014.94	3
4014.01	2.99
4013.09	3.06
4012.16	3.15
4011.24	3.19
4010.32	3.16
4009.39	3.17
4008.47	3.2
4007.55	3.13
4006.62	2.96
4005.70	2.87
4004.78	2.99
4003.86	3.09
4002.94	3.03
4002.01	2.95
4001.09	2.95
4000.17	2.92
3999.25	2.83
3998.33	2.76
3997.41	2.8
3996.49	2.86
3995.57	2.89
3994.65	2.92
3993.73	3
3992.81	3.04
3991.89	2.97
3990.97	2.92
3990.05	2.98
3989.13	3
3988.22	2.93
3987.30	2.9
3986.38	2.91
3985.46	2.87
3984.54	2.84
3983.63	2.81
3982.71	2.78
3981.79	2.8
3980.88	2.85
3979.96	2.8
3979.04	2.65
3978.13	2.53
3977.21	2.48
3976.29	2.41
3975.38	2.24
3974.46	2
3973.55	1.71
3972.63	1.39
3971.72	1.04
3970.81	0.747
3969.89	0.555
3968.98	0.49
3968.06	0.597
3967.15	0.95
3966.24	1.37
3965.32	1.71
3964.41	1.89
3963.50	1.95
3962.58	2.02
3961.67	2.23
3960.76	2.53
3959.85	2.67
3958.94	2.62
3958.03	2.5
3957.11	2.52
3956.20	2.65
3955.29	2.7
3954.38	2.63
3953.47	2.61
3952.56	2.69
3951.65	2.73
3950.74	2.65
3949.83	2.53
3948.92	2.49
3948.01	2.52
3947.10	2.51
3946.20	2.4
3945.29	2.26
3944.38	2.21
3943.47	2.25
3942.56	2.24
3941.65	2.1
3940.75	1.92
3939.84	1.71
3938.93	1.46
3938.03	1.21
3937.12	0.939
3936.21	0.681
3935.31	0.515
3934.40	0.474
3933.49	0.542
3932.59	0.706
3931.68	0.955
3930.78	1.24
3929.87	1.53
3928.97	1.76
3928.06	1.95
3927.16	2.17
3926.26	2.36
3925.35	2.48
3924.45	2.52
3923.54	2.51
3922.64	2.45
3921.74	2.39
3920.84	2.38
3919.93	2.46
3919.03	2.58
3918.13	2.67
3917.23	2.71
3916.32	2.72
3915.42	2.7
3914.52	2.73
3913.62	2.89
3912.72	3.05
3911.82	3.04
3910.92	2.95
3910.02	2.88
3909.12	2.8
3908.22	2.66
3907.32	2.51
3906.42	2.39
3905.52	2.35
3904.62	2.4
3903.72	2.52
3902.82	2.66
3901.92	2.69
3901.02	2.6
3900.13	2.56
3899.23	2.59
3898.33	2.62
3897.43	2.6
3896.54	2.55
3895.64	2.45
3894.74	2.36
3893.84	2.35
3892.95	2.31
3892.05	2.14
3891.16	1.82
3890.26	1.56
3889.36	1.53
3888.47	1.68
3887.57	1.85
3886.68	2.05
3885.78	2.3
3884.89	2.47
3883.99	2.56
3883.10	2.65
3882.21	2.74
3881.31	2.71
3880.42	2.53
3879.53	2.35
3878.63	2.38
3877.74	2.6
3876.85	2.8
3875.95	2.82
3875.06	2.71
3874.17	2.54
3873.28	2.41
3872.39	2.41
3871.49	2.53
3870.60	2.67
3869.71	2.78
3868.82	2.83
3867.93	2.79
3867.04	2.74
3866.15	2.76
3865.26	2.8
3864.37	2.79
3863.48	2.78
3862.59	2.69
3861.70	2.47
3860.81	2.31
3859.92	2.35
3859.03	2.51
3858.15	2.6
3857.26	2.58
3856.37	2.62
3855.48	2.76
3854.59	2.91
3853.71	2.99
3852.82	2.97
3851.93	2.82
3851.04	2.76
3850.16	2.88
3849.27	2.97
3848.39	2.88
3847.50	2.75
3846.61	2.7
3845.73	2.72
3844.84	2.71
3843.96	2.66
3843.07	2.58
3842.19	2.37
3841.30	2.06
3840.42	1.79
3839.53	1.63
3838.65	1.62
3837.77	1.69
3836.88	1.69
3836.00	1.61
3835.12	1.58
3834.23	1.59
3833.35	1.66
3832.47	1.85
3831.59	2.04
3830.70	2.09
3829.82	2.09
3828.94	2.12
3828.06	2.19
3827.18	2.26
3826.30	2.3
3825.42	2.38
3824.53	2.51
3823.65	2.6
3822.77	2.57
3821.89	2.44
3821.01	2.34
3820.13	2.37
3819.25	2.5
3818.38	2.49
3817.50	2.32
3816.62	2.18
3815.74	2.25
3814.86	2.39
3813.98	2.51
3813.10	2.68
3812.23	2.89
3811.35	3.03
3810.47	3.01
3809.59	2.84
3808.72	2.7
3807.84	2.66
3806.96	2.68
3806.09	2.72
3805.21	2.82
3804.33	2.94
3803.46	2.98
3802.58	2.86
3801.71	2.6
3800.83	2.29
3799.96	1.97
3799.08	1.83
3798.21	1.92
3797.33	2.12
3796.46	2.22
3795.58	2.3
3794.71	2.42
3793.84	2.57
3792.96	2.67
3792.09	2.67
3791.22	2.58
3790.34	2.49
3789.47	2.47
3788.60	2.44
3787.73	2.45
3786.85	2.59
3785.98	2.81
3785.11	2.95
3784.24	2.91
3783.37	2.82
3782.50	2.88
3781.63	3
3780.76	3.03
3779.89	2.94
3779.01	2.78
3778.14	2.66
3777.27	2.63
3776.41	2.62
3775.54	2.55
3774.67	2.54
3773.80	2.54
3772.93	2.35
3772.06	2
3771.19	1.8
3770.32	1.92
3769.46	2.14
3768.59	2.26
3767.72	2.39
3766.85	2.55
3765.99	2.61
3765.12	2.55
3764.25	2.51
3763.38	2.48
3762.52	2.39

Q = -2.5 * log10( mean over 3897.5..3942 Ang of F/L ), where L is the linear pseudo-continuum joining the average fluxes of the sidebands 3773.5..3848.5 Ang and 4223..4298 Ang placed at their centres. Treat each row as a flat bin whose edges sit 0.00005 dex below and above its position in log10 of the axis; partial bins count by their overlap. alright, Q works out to 0.169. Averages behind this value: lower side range 2.44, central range 2.16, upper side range 2.8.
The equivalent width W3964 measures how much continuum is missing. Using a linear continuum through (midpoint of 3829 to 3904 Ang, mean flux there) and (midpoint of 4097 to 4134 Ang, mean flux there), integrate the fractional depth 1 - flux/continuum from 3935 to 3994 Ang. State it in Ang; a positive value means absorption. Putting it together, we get 9.0 Ang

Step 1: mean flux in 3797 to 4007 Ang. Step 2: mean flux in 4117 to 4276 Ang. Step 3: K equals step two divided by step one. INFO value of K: 1.2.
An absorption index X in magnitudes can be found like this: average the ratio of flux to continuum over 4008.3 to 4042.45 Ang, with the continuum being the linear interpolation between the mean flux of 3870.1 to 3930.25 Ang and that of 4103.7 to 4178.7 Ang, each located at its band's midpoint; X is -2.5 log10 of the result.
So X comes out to -0.11 mag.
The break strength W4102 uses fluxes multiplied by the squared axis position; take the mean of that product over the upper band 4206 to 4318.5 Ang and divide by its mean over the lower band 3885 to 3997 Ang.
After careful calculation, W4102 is 1.4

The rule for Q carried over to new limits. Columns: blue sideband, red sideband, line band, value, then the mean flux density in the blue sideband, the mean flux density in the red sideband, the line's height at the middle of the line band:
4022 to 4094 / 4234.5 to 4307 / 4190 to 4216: -0.07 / 2.93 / 2.75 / 2.81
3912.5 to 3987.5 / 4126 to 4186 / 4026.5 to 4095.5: -0.13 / 2.1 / 3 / 2.59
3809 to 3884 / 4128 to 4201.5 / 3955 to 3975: 0.45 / 2.48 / 2.98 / 2.66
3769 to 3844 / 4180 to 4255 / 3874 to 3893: 0.08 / 2.4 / 2.92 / 2.5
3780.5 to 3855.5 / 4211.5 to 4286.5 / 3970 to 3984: 0.20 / 2.46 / 2.85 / 2.6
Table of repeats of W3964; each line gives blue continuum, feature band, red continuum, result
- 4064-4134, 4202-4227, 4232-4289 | -0.99 Ang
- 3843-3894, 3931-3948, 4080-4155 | 7.26 Ang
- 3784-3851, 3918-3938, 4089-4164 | 6.83 Ang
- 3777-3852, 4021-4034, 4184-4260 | -1.42 Ang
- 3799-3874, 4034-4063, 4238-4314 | -4.09 Ang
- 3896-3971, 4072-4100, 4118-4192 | -2.02 Ang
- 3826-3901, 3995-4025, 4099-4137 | -3.98 Ang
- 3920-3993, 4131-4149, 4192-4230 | -2.21 Ang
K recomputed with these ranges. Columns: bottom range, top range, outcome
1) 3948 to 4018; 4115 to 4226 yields 1.17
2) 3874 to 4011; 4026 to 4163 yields 1.25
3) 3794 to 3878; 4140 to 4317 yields 1.15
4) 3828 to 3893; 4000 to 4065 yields 1.24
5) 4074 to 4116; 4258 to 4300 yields 0.97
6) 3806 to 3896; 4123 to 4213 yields 1.23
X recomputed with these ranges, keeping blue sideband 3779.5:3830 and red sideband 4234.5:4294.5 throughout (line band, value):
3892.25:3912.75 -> 0.01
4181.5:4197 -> -0.07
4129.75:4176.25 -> -0.10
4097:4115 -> 0.02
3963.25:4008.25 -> 0.09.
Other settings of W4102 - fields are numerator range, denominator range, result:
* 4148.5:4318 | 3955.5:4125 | 1.12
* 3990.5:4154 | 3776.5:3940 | 1.37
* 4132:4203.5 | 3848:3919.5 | 1.33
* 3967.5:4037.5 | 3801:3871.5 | 1.20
